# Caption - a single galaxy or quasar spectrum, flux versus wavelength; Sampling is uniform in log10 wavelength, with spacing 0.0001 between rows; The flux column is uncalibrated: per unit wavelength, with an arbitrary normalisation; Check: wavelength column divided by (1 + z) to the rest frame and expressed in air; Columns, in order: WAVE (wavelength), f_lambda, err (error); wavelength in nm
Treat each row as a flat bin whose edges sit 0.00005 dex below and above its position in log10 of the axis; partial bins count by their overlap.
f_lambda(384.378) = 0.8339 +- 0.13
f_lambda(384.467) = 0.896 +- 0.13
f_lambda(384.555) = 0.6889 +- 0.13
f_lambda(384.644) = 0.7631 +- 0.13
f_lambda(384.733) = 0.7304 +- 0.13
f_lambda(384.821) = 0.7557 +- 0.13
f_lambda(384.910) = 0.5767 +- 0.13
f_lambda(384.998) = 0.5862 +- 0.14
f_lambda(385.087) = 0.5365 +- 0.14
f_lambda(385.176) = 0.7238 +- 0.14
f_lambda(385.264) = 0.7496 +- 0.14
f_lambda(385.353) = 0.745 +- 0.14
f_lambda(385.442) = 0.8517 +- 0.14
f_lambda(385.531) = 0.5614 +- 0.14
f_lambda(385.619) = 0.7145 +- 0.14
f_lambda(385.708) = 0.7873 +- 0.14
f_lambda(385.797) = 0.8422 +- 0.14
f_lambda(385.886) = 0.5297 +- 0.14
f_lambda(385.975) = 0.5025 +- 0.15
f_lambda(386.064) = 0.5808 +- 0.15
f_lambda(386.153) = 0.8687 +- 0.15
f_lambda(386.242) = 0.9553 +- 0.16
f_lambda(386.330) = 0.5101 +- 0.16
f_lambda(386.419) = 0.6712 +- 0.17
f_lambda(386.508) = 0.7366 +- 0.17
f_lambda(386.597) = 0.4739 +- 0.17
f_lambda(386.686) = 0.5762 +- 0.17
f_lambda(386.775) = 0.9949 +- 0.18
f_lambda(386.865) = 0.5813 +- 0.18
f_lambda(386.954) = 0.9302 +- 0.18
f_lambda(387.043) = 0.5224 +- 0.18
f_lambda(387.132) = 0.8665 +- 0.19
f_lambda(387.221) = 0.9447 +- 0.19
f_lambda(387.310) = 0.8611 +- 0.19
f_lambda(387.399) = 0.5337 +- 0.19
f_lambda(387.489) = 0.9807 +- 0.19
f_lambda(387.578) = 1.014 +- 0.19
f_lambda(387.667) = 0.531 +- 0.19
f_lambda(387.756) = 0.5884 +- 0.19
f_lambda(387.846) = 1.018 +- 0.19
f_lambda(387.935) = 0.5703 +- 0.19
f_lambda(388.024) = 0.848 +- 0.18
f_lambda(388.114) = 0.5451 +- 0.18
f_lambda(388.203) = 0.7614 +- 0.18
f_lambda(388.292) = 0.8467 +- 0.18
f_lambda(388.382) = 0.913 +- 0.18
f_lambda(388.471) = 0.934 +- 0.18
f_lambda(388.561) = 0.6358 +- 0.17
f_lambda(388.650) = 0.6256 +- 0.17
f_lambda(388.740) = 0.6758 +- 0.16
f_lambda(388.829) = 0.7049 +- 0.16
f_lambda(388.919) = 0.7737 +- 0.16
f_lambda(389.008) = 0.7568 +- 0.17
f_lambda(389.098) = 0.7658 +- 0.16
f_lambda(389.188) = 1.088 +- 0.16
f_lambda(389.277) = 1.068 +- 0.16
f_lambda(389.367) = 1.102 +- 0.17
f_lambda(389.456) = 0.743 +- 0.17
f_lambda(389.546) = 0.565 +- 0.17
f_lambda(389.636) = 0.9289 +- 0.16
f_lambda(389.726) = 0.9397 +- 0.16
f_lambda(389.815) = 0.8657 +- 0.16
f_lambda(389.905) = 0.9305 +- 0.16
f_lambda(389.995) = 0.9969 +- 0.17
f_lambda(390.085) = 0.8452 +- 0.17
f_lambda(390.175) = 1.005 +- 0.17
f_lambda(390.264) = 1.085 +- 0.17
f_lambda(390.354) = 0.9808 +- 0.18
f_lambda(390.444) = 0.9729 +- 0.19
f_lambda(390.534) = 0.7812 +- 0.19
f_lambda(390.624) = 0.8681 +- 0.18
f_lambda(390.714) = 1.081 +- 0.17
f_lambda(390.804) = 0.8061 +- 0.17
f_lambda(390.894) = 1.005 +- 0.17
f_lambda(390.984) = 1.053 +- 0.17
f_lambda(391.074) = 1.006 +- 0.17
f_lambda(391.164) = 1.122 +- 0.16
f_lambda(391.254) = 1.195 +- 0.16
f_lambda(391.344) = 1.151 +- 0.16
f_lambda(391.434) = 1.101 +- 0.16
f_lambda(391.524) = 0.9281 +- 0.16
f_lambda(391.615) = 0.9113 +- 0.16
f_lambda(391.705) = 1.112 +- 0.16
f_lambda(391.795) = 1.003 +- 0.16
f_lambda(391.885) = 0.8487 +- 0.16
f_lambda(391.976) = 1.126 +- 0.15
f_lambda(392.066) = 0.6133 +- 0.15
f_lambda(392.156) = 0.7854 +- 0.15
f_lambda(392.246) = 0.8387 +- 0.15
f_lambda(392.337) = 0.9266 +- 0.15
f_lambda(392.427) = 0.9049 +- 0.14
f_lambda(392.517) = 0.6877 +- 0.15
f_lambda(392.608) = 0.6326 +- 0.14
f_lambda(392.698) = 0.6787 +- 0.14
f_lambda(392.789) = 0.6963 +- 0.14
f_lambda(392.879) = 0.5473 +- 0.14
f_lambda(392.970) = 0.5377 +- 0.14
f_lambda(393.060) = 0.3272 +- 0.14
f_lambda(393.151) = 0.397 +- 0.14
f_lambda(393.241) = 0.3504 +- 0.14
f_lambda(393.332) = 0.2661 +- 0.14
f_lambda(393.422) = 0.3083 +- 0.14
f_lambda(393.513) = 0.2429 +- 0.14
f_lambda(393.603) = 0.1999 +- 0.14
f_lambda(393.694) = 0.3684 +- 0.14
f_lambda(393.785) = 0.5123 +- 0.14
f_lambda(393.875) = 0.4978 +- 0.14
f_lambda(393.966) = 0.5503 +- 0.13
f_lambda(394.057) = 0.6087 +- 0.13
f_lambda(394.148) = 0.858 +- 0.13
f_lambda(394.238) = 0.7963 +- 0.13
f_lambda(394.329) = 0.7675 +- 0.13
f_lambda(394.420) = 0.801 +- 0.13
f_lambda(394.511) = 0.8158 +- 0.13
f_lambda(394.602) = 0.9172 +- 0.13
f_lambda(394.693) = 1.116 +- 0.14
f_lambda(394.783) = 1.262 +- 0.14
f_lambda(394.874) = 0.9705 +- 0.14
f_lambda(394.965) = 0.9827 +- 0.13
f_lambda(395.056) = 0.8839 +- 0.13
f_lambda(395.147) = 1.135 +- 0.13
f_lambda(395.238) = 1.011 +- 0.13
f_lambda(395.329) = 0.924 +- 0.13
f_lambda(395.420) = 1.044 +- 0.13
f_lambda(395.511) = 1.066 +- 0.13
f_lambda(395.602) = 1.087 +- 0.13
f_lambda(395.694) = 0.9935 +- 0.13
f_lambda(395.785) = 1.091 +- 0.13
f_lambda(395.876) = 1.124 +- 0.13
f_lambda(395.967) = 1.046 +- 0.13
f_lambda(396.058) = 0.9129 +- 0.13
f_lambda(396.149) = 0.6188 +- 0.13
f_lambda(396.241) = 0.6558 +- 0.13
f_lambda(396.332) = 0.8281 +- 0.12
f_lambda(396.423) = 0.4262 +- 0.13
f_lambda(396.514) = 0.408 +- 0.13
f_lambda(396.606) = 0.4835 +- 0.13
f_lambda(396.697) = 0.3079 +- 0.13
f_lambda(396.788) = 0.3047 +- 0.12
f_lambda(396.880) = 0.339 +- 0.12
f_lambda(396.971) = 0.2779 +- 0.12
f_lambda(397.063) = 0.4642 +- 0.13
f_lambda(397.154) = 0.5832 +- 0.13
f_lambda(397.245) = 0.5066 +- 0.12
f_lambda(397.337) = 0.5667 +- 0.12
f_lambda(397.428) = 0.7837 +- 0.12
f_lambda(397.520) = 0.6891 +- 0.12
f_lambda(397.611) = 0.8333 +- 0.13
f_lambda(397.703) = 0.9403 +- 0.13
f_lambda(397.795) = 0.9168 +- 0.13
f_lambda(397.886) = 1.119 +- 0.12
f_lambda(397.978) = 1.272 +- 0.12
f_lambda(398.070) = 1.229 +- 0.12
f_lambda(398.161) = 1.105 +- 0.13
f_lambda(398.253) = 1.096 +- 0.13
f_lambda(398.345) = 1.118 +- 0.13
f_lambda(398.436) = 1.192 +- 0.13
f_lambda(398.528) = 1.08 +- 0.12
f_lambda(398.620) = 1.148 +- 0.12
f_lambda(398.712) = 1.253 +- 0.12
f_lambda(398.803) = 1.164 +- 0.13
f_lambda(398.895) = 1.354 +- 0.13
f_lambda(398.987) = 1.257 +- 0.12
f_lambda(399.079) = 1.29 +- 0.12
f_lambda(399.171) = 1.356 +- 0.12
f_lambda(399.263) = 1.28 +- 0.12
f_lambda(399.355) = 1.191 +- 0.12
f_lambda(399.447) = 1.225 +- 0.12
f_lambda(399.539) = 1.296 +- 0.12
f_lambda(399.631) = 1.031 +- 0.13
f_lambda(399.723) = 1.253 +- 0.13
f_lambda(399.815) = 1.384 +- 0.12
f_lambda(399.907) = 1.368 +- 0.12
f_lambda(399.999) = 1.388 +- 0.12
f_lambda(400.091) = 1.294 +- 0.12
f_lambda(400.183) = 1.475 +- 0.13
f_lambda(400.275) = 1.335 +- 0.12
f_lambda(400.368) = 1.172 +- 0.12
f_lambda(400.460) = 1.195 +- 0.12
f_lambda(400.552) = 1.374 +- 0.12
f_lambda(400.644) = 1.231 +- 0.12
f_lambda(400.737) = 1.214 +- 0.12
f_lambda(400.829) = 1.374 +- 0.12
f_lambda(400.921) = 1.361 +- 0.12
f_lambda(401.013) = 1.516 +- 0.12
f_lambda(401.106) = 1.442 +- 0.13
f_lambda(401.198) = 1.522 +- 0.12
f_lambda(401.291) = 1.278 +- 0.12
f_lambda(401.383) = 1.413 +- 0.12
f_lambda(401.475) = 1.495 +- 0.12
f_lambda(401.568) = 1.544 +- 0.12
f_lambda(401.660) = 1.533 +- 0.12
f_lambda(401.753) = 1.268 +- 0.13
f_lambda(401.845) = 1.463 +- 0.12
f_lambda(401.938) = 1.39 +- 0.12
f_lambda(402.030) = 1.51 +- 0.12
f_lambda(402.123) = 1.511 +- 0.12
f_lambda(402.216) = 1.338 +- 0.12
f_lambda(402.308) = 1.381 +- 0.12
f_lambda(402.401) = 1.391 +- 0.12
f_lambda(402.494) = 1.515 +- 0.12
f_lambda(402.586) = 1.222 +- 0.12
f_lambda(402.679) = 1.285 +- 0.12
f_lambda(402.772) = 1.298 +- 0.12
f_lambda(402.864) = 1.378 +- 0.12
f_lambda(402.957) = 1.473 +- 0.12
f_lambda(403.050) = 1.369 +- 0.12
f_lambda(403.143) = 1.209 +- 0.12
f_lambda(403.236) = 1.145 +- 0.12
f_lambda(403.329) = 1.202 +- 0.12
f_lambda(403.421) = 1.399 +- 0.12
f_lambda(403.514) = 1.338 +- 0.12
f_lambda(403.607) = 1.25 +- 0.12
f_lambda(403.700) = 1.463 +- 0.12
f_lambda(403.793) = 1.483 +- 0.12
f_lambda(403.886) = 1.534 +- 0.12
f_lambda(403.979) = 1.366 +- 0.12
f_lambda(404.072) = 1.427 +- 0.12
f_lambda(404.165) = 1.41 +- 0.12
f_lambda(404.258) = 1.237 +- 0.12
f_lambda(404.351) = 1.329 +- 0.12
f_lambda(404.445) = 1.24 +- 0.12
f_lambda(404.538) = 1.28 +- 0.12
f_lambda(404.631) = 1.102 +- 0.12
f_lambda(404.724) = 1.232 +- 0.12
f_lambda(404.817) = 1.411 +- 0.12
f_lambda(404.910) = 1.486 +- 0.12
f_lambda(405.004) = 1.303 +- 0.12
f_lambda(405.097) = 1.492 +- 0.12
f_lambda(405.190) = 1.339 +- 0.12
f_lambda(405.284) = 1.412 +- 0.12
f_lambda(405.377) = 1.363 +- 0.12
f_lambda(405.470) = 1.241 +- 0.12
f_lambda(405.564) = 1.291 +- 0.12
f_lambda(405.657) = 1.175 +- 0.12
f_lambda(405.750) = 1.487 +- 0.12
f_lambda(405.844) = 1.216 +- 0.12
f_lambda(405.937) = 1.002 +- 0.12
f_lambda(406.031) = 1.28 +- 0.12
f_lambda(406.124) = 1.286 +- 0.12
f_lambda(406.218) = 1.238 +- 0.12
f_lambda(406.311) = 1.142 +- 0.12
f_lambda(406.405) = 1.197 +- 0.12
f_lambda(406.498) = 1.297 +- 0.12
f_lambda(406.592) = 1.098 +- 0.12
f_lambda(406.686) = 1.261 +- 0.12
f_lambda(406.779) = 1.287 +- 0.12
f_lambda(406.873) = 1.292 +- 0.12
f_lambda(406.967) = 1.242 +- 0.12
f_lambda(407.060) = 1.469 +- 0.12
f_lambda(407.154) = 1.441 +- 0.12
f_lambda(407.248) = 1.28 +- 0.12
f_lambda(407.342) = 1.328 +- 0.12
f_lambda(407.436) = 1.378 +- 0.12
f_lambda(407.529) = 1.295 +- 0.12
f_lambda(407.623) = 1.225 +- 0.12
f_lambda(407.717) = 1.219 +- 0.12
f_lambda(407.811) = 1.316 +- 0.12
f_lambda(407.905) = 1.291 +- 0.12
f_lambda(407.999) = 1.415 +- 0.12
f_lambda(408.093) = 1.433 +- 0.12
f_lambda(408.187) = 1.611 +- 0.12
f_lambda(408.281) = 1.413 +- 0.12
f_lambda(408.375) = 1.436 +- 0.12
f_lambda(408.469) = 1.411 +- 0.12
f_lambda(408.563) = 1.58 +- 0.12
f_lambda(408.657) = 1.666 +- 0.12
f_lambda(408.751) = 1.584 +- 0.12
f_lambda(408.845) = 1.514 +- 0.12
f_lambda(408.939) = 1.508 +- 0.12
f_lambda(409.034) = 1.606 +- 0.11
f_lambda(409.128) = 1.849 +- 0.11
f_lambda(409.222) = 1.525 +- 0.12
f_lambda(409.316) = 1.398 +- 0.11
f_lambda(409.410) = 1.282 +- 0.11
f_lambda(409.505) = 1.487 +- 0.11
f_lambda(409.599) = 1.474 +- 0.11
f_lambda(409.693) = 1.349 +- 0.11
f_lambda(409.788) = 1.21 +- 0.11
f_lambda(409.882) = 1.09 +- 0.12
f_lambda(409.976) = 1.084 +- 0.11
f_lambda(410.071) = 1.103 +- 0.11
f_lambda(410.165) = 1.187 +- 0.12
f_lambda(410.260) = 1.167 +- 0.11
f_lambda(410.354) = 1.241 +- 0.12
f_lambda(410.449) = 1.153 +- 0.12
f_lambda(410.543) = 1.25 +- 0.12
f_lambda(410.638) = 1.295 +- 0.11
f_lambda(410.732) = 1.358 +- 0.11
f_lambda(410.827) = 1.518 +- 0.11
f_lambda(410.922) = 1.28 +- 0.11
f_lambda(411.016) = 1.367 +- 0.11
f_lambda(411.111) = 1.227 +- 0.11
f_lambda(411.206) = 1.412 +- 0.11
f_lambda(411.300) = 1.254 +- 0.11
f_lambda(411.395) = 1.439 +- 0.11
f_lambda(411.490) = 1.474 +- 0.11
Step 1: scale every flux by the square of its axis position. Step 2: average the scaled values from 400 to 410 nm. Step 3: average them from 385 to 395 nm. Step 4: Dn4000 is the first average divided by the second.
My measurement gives 1.88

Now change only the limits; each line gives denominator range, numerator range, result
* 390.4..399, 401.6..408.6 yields 1.71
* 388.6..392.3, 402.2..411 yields 1.58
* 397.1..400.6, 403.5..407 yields 1.19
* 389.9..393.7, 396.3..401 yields 1.34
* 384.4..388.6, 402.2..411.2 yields 2.03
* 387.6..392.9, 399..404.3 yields 1.65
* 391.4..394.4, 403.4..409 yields 2.17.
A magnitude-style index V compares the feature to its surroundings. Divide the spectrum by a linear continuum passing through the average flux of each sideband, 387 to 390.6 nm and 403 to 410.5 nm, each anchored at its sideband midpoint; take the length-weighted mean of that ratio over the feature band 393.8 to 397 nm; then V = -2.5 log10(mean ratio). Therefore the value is 0.26 mag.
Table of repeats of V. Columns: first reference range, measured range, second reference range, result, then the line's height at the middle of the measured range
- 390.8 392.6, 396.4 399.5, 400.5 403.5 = 0.33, 1.21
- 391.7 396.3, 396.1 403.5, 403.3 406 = -0.05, 1.07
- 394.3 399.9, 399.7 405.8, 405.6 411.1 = -0.19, 1.14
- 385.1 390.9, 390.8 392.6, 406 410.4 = -0.07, 0.896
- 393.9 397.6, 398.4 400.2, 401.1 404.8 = -0.18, 1.07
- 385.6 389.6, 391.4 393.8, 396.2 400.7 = 0.29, 0.868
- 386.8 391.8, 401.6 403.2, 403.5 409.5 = -0.12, 1.24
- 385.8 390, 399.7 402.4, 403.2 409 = -0.17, 1.18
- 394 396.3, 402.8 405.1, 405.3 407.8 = -0.12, 1.2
